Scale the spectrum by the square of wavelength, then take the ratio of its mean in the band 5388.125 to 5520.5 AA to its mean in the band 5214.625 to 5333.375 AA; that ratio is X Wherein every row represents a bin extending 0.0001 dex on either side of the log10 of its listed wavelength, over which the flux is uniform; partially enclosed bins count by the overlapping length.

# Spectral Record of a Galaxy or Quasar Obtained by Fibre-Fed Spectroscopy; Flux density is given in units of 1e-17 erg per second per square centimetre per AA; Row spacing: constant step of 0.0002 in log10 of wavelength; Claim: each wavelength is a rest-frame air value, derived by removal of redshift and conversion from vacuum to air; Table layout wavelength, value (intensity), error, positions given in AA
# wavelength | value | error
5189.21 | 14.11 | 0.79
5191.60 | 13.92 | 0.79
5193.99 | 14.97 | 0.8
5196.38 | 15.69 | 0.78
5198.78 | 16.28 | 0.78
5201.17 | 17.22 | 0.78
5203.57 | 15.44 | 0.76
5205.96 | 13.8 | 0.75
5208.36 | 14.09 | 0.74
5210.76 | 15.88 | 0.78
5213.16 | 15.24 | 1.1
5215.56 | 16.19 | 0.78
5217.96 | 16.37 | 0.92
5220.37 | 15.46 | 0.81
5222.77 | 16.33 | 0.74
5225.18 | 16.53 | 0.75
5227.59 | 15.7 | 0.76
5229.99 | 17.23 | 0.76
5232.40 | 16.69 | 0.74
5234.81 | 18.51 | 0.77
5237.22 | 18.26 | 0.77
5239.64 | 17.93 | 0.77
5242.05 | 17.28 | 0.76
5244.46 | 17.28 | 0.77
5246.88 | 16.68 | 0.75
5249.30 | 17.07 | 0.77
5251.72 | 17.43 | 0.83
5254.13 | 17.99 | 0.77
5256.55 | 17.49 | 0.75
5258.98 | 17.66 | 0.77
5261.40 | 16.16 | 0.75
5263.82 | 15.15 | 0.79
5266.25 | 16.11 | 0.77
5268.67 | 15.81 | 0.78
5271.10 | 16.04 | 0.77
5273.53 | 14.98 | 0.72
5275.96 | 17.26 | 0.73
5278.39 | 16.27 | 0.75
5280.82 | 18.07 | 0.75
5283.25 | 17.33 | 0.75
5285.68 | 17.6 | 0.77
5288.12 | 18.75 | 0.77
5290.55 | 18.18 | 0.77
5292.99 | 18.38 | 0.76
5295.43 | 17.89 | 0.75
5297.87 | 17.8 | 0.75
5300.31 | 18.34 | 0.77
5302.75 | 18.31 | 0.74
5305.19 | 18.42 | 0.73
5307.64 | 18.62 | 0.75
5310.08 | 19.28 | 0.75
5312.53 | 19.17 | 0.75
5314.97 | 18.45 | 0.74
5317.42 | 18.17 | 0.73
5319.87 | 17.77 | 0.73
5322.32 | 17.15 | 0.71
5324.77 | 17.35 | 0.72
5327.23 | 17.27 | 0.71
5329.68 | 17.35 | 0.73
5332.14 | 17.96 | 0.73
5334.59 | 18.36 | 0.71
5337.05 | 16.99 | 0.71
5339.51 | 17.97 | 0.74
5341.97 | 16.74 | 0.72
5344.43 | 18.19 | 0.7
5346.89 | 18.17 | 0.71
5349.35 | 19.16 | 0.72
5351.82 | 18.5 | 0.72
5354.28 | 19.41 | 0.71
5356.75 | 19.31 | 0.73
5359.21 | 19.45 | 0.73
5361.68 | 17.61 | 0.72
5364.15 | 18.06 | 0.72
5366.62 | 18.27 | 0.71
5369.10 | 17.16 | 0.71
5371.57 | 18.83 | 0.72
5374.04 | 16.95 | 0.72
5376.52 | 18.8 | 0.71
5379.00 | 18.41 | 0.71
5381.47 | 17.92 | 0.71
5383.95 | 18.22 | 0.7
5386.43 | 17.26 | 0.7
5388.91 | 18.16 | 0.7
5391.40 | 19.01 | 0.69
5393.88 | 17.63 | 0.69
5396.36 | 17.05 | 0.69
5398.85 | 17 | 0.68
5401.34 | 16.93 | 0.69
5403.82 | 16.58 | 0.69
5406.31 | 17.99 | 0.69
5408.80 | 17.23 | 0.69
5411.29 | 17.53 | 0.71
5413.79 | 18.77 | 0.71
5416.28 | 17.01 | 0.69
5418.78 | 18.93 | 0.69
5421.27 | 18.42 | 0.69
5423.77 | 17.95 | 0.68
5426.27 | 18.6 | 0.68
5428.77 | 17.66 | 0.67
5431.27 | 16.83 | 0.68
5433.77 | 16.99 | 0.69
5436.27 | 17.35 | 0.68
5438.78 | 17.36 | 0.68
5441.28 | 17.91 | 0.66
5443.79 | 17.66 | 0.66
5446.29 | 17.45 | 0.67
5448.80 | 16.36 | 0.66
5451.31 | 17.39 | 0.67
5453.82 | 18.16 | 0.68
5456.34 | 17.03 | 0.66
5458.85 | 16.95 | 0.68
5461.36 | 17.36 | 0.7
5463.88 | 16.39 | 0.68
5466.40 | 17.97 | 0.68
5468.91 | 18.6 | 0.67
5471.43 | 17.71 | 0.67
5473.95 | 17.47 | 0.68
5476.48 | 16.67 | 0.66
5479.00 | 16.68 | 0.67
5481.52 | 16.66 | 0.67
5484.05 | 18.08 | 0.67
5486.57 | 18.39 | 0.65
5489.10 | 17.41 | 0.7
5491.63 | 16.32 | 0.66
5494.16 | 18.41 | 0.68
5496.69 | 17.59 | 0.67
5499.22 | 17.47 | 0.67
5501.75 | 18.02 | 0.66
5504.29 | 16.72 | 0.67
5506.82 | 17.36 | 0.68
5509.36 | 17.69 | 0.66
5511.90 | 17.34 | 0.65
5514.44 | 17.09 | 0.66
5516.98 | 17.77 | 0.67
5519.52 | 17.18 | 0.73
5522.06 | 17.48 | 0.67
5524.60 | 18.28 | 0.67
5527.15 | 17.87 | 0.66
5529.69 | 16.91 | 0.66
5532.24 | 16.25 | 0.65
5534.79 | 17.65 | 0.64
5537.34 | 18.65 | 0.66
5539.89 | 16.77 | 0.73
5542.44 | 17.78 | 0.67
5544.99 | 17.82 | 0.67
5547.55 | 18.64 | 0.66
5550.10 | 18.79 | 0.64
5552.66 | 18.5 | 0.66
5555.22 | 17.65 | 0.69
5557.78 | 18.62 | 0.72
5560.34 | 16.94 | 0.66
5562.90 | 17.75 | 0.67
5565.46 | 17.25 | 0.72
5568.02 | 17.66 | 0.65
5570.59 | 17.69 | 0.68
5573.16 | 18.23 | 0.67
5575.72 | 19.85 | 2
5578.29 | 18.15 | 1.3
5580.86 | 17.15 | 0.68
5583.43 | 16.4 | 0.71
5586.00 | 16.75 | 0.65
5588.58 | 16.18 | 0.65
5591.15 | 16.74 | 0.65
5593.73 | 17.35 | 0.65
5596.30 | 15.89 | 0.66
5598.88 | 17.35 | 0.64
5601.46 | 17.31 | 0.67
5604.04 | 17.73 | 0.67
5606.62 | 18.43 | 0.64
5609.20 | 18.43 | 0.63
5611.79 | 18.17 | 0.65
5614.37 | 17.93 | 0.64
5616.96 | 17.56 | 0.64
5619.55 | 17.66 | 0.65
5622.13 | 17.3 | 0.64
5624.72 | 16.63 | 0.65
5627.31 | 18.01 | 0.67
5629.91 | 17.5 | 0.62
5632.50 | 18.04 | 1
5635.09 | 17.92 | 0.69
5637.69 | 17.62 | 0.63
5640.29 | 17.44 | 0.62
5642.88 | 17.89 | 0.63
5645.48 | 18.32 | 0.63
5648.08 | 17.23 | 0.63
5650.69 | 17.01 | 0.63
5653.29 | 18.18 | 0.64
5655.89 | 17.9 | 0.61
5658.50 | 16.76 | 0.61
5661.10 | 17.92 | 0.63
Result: 1.1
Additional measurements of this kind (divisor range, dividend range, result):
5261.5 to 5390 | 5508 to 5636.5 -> 1.08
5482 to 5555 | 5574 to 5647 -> 1.03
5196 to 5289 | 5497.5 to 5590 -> 1.19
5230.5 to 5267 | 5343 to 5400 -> 1.11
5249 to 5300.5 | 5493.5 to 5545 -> 1.12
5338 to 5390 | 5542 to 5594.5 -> 1.05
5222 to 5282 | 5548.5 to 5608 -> 1.18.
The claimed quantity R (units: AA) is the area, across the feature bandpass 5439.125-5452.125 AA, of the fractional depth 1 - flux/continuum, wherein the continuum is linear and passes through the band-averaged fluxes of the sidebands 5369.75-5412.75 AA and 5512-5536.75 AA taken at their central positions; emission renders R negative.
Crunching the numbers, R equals 0.2 AA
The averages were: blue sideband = 17.7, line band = 17.4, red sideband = 17.4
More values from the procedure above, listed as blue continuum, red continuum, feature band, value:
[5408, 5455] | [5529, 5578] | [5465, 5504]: 0.5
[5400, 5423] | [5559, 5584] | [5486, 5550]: 0.6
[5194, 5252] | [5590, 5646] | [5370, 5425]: -3.0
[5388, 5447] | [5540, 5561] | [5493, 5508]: 0.3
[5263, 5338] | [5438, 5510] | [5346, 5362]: -1.2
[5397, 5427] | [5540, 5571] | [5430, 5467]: 1.0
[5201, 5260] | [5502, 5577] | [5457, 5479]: 0.2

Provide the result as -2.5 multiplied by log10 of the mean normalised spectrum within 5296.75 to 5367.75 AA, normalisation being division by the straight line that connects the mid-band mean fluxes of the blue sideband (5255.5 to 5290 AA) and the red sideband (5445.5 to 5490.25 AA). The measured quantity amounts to -0.08 mag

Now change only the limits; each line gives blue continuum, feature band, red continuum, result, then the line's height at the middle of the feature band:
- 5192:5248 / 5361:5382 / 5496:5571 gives -0.07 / 16.9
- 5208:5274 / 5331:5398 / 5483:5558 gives -0.06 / 17.1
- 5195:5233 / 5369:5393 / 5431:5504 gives -0.08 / 16.9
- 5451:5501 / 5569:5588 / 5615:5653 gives -0.01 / 17.5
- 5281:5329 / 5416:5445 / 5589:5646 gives 0.01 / 17.9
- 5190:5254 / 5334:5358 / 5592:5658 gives -0.10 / 16.7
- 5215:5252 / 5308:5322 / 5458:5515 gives -0.09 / 17.1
